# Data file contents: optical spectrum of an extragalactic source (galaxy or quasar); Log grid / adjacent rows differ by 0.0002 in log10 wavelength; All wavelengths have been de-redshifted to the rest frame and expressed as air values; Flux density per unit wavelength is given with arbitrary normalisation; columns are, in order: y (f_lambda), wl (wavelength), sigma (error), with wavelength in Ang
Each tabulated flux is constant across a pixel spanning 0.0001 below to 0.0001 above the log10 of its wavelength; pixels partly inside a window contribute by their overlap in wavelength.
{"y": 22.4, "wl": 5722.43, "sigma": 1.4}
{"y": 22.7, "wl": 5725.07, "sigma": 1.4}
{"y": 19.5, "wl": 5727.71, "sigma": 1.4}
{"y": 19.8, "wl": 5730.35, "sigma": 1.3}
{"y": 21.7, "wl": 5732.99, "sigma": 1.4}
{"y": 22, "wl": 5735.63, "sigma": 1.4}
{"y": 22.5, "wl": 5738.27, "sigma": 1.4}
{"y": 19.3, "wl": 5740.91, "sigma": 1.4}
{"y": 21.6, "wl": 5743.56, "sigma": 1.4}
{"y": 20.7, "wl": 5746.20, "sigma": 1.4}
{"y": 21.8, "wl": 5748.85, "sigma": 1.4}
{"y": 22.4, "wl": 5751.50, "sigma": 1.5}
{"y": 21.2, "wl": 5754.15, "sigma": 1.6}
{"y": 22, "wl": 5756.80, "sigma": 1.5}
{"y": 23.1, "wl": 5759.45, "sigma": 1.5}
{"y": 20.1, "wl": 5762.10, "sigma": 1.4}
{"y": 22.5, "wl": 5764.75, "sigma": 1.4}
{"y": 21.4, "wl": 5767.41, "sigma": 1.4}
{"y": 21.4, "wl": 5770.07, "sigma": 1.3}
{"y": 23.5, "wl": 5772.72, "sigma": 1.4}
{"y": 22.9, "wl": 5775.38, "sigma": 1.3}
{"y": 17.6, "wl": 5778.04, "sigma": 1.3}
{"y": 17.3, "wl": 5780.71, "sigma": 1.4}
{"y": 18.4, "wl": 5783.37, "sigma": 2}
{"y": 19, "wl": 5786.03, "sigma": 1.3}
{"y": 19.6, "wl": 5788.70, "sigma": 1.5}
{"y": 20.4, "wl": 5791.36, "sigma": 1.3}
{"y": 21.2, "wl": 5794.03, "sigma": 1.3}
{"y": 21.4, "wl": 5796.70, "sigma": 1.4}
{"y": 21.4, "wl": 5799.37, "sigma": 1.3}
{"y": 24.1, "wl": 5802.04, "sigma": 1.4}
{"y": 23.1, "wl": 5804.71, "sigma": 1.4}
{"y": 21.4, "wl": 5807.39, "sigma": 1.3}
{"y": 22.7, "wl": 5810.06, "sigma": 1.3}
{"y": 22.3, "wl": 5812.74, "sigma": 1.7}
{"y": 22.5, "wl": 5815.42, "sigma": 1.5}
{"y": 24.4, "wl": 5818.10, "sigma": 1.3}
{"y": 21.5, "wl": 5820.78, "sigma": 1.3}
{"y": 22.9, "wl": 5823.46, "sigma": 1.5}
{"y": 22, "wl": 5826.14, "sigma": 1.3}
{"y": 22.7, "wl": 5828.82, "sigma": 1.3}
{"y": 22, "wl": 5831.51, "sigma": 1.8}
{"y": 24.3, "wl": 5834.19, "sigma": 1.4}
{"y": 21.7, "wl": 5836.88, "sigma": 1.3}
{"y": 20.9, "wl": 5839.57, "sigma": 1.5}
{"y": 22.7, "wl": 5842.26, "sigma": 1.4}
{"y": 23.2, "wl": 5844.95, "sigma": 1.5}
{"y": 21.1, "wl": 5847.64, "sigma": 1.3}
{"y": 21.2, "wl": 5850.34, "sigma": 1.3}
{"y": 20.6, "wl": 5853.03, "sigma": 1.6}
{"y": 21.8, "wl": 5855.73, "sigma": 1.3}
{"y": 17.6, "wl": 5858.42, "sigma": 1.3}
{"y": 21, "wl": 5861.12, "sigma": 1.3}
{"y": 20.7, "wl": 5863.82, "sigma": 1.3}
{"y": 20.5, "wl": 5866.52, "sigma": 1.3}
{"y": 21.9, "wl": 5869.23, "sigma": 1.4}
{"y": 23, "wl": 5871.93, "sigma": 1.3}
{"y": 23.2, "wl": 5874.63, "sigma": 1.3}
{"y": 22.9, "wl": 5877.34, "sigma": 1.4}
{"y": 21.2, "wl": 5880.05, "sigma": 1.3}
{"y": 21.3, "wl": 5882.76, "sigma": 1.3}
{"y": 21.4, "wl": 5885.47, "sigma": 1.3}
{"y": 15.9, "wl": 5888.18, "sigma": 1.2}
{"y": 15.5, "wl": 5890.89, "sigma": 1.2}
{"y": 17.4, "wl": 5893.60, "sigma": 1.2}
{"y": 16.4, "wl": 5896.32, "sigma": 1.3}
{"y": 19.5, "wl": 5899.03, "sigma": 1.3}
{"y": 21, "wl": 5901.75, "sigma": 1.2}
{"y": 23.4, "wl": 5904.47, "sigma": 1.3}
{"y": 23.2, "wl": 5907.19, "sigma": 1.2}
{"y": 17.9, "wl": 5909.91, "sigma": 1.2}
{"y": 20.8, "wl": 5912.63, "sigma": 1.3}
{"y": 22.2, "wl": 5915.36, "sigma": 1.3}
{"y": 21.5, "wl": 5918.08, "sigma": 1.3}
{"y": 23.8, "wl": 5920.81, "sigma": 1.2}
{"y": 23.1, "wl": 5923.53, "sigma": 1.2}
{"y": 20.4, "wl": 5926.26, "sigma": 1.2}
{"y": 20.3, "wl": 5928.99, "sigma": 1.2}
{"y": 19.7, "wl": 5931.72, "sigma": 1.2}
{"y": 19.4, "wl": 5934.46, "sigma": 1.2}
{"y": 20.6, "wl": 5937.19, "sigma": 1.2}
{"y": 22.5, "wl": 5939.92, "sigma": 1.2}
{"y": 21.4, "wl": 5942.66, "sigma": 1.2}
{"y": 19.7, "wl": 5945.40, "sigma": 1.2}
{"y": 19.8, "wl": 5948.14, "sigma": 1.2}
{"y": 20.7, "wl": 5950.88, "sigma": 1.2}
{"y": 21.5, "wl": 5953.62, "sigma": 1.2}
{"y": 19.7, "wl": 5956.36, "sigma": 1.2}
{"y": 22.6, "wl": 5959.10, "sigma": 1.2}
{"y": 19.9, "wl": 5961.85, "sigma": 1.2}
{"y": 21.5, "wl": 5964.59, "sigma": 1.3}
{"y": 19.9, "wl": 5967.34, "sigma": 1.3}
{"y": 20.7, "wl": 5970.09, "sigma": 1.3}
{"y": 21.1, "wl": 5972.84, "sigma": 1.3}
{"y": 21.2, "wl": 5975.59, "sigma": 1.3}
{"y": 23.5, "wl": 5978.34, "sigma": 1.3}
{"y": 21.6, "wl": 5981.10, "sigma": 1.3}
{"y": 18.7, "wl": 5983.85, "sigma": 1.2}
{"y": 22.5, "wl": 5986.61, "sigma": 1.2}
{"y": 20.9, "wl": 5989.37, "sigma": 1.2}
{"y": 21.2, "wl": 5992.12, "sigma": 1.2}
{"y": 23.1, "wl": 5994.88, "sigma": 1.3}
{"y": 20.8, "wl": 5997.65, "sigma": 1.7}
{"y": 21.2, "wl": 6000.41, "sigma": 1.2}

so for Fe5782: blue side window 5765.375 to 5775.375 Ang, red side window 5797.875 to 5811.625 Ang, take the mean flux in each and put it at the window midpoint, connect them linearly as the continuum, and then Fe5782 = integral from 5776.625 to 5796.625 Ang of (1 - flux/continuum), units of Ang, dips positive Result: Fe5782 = 2.8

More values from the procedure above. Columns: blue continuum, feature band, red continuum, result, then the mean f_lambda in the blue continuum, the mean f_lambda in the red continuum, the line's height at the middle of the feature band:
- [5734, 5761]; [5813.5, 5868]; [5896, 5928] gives -0.9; 21.7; 21.2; 21.4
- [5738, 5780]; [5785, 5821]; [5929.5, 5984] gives -0.9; 21.4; 20.8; 21.3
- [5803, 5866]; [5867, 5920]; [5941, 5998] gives 2.5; 21.9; 21.1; 21.5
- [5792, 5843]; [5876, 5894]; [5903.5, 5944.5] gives 1.8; 22.3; 21.3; 21.7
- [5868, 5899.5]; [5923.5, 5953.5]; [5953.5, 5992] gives 0.1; 20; 21.1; 20.7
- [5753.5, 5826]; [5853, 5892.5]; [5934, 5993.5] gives 1.3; 21.5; 21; 21.2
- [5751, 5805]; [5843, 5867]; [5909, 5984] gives 0.1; 21.1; 21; 21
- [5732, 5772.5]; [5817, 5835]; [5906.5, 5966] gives -1.2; 21.6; 21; 21.4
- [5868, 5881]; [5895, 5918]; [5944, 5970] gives 1.2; 22.5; 20.6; 21.8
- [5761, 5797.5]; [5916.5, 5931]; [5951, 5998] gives -0.5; 20.5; 21.2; 21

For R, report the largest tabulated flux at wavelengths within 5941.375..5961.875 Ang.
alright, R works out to 22.6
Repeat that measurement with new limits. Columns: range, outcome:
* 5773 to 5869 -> 24.4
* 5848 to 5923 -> 23.8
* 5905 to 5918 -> 23.2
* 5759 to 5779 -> 23.5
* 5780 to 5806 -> 24.1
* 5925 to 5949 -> 22.5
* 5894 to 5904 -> 21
